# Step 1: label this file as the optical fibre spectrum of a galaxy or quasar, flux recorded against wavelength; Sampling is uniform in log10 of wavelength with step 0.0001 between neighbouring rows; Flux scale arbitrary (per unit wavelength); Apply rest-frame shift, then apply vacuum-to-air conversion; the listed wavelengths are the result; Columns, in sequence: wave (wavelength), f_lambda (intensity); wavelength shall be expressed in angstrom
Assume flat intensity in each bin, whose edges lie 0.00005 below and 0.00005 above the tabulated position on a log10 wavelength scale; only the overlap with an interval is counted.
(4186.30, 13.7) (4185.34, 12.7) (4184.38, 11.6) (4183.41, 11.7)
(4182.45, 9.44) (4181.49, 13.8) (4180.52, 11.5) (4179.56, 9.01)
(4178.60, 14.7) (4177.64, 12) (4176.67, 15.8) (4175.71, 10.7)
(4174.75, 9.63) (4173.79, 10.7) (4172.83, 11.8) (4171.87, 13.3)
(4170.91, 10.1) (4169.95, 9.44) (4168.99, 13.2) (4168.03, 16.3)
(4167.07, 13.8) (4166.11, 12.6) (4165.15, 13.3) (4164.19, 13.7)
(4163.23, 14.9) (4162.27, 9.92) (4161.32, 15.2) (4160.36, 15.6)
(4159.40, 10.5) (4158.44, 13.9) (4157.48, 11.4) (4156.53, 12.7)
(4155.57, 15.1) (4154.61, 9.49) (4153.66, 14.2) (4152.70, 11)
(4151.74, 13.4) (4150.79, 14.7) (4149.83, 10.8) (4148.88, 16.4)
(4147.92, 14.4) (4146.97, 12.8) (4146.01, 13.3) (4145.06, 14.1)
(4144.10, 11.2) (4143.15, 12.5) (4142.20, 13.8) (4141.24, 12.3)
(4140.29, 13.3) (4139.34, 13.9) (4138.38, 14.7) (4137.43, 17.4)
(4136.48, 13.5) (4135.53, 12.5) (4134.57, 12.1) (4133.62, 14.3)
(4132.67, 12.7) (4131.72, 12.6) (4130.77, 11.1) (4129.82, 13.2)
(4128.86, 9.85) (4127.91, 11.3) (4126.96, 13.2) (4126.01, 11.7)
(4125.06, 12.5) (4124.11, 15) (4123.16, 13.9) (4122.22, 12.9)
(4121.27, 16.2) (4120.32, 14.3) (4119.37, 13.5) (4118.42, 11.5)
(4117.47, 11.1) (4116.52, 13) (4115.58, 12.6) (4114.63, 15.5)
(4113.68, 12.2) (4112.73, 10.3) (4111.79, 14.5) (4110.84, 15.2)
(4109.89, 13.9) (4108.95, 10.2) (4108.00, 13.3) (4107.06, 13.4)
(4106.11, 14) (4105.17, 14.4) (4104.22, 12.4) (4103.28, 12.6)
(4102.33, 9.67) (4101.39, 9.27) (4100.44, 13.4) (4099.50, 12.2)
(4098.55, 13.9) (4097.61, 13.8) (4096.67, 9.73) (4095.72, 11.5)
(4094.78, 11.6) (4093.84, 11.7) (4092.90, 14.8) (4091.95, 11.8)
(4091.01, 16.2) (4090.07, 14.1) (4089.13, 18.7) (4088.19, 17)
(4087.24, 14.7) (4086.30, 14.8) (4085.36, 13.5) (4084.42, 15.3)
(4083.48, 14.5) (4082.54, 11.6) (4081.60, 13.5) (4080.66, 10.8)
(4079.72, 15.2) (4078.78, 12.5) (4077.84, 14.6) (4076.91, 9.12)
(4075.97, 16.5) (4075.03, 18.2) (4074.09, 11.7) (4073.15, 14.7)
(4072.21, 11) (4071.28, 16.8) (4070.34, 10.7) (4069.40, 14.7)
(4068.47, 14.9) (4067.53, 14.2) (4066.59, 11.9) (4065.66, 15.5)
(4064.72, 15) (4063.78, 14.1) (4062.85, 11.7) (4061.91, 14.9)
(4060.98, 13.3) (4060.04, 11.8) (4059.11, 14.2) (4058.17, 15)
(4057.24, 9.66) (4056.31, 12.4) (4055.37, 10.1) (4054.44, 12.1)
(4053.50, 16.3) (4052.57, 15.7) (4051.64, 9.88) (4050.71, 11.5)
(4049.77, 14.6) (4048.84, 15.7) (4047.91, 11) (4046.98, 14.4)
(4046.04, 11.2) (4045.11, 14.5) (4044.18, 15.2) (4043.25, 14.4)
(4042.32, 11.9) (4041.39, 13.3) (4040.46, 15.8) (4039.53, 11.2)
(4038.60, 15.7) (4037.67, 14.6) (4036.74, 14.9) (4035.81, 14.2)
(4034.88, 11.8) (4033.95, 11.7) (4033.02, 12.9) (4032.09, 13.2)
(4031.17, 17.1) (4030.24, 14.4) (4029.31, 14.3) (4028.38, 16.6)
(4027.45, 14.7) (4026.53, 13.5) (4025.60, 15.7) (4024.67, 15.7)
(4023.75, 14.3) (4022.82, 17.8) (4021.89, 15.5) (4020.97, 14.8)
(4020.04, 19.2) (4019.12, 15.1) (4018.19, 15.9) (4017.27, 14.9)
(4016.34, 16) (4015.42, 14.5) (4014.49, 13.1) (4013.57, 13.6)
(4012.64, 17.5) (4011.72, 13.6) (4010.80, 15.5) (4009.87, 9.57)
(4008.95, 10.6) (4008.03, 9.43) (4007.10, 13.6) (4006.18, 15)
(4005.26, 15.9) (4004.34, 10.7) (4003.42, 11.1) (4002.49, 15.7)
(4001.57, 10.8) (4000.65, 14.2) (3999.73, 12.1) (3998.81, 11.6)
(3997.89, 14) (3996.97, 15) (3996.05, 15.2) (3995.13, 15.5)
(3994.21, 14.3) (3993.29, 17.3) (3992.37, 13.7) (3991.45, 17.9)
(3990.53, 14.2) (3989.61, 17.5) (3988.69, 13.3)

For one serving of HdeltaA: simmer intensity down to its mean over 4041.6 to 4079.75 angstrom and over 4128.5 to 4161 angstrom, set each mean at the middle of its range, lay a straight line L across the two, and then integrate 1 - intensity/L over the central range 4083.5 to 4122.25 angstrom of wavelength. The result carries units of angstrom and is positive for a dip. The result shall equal -0.1 angstrom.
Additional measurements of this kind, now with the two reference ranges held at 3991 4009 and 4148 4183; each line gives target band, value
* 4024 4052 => -0.8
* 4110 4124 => -0.5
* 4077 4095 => -1.1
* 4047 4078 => -0.3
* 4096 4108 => 0.6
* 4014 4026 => -1.7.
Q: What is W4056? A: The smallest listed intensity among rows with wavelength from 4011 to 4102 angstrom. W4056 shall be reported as 9.12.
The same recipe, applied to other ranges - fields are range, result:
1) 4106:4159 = 9.49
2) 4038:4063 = 9.66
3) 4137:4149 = 11.2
